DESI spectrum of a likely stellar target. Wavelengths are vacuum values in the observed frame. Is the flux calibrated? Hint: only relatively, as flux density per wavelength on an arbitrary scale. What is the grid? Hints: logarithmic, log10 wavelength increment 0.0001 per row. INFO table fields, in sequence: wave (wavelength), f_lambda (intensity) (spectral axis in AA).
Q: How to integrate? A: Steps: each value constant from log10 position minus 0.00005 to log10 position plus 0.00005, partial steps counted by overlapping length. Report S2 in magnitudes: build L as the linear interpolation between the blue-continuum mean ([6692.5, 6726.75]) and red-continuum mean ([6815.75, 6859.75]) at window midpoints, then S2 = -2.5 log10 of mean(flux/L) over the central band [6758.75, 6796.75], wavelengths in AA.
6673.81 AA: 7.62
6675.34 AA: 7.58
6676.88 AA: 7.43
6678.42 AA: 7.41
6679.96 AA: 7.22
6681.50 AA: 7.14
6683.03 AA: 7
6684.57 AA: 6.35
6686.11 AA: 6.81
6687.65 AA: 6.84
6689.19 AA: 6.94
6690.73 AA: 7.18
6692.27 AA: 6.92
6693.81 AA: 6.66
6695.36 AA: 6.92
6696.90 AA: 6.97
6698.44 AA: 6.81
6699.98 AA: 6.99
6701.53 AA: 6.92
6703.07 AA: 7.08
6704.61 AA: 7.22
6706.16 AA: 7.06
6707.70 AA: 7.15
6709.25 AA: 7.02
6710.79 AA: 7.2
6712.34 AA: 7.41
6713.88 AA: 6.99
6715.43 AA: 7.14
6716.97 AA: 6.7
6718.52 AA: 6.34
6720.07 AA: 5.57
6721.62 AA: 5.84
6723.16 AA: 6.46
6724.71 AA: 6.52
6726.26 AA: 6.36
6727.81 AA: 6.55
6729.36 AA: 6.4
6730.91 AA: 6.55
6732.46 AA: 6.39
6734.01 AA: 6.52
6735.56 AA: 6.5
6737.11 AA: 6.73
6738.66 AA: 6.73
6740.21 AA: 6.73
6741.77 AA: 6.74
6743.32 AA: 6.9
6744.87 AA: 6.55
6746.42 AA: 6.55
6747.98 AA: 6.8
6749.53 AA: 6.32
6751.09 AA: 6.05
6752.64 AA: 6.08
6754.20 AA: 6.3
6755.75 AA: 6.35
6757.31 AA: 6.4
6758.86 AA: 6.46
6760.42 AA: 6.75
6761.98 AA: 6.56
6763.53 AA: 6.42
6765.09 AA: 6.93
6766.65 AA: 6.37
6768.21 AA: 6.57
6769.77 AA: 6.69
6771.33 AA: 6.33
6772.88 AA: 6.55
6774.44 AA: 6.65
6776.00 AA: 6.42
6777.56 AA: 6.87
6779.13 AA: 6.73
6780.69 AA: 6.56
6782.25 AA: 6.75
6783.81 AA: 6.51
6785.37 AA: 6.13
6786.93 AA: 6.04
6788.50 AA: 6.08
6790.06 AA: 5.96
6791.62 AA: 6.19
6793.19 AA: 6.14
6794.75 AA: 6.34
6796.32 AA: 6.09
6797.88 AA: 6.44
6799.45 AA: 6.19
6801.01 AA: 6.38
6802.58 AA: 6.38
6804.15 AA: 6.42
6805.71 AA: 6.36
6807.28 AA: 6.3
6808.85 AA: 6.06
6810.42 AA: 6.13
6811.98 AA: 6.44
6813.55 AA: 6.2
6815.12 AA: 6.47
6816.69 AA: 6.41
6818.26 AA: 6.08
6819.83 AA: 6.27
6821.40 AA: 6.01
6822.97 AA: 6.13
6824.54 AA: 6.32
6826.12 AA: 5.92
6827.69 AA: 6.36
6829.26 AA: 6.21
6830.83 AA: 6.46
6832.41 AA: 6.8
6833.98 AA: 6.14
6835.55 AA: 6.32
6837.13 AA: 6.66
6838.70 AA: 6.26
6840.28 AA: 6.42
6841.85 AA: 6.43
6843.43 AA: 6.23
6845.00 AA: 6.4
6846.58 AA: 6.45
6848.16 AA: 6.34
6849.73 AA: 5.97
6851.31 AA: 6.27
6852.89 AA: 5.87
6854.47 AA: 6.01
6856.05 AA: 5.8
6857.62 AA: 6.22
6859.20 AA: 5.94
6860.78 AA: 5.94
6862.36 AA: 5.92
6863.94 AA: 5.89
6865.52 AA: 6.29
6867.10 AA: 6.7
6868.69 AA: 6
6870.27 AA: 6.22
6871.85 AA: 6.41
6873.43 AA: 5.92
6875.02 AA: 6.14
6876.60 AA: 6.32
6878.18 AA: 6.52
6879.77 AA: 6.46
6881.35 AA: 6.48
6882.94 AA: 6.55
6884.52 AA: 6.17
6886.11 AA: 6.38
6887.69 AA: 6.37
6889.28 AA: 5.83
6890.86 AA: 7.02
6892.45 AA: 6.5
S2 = 0.01 mag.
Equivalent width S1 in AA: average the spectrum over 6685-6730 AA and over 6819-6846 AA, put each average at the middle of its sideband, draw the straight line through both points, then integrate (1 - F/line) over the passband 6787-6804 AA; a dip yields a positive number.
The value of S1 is 0.6 AA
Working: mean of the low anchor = 6.79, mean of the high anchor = 6.31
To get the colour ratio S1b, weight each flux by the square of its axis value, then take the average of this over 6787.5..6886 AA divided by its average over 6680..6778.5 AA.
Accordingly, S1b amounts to 0.97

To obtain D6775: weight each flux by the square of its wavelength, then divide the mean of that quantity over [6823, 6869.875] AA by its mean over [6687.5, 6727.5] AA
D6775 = 0.95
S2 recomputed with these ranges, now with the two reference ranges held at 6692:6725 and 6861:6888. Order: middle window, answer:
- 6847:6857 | 0.049 mag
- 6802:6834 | 0.030 mag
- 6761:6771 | 0.008 mag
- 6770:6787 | 0.009 mag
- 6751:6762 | 0.047 mag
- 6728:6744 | 0.018 mag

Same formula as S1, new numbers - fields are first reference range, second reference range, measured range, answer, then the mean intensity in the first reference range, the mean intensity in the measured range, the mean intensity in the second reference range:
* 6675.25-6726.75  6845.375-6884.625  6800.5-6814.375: 0.30 AA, 6.88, 6.29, 6.19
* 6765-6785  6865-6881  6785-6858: 2.34 AA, 6.59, 6.25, 6.3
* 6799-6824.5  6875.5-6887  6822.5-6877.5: 1.07 AA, 6.27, 6.22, 6.41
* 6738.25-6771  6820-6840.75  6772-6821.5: 0.55 AA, 6.53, 6.33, 6.3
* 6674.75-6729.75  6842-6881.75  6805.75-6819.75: 0.28 AA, 6.86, 6.27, 6.19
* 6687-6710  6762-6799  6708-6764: 1.39 AA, 6.98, 6.56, 6.43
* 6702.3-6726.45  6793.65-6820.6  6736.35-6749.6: -0.15 AA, 6.76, 6.69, 6.29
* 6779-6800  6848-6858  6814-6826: -0.10 AA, 6.28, 6.22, 6.05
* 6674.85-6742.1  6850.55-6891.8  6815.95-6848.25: 0.23 AA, 6.81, 6.31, 6.22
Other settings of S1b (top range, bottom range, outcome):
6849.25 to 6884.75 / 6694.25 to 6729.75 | 0.96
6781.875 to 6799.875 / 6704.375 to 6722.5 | 0.94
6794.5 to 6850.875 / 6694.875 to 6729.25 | 0.96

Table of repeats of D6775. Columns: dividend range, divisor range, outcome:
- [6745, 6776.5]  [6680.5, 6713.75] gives 0.95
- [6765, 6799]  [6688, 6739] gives 0.97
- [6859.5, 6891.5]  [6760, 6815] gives 1.01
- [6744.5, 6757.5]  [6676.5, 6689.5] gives 0.93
